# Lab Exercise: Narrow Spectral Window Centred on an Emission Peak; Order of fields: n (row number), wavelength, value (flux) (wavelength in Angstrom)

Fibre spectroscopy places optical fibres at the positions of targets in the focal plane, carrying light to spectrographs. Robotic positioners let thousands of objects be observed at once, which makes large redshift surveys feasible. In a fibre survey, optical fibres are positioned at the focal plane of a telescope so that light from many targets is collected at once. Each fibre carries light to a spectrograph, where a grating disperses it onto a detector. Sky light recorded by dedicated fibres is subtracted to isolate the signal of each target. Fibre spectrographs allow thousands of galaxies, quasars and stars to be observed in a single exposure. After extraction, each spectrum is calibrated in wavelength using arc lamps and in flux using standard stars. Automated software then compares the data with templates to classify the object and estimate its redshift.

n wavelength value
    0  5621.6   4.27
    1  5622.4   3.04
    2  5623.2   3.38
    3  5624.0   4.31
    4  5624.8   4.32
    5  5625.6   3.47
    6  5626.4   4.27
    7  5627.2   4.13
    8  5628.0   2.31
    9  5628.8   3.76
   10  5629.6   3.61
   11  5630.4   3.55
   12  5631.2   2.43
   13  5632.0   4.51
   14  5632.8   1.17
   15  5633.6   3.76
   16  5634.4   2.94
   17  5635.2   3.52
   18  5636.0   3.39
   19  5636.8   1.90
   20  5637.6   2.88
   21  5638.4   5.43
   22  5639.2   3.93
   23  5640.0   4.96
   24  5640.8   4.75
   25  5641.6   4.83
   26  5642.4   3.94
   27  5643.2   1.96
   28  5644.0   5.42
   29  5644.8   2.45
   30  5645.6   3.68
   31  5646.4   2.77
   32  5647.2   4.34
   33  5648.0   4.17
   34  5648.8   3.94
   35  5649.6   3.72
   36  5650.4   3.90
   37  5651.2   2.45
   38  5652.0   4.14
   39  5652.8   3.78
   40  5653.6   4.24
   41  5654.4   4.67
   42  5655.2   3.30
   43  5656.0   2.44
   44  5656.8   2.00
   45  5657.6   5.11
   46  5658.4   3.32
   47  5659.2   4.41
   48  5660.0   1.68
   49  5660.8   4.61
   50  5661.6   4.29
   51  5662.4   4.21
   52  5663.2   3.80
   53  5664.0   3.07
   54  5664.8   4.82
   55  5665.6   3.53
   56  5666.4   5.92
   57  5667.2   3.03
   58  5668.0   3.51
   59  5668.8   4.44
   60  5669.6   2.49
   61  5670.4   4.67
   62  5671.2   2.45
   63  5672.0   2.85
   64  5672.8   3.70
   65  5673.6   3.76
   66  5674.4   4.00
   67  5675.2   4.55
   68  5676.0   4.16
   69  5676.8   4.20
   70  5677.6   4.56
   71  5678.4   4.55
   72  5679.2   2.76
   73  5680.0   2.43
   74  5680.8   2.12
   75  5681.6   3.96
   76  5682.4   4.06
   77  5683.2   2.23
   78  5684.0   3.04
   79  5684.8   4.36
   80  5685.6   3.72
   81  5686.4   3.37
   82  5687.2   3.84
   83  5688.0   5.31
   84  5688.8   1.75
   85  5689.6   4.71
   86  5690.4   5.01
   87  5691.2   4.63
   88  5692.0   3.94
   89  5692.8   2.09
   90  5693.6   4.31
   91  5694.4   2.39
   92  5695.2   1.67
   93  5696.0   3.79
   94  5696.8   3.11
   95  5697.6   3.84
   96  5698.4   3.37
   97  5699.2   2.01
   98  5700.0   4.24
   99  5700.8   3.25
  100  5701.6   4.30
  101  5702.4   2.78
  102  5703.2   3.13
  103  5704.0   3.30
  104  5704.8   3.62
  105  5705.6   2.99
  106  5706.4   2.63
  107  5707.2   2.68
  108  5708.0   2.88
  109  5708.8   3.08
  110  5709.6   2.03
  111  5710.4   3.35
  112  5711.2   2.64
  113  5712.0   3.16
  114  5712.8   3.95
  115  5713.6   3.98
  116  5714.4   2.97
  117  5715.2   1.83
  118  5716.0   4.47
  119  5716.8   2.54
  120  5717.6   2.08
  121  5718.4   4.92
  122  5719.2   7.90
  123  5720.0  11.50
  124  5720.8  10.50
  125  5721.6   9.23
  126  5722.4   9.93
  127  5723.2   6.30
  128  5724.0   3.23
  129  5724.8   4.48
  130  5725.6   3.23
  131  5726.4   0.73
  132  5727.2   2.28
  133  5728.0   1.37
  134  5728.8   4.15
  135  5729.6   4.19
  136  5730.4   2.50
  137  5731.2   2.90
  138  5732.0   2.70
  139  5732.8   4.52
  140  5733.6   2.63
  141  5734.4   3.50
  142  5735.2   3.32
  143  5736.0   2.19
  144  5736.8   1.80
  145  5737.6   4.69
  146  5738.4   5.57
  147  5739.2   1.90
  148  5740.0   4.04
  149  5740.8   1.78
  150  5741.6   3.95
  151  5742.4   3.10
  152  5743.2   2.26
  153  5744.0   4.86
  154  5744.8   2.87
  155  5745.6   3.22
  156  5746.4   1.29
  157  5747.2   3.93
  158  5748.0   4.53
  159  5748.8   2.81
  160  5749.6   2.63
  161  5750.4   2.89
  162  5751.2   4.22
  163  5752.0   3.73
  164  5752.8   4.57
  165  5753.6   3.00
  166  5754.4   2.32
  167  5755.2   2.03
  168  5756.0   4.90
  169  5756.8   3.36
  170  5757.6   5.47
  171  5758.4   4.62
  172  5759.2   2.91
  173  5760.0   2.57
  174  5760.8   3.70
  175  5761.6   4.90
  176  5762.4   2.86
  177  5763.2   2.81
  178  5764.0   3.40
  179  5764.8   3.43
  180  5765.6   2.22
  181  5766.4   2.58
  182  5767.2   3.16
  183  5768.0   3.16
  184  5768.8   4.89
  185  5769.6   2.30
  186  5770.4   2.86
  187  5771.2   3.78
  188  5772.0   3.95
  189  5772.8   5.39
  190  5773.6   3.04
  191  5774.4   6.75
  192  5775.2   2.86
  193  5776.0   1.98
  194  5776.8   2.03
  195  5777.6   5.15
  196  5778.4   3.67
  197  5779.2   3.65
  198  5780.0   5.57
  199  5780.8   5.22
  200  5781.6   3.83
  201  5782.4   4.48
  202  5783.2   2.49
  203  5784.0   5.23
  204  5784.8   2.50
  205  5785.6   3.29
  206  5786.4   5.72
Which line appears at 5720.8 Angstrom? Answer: H-beta 4861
